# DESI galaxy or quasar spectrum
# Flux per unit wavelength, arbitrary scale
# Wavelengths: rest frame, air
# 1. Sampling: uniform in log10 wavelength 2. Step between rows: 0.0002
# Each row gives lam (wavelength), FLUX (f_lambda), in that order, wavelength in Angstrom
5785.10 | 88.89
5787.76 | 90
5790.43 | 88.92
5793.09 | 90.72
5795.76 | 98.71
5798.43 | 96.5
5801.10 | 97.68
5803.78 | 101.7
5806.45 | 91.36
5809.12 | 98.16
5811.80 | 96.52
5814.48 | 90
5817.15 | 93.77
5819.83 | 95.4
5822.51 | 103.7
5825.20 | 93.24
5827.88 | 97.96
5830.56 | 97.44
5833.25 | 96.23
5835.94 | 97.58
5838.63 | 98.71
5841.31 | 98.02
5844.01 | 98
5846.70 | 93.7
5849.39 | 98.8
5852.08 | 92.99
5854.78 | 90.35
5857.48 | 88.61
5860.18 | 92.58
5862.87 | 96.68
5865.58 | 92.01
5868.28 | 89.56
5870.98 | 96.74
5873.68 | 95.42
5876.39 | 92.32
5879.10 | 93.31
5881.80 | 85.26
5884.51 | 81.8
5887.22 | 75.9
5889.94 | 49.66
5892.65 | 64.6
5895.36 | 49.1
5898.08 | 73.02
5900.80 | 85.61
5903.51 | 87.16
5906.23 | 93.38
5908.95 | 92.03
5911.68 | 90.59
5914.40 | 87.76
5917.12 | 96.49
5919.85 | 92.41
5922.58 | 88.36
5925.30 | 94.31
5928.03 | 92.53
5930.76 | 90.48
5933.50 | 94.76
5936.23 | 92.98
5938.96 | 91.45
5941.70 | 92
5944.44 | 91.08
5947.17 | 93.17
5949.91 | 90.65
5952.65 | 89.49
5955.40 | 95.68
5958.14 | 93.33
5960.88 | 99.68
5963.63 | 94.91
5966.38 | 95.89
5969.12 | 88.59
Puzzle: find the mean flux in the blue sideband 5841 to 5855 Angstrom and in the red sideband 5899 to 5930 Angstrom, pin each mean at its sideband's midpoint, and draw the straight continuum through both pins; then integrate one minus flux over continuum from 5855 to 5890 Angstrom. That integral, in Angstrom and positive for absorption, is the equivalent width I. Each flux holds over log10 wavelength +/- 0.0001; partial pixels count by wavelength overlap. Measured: 2.0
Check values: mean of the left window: 95.5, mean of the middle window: 88.4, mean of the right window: 90.7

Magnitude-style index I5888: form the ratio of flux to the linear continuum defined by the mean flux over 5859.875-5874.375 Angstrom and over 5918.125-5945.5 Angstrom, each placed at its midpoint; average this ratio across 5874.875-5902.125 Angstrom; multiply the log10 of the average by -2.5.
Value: 0.236 mag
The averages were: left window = 93.9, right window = 92.1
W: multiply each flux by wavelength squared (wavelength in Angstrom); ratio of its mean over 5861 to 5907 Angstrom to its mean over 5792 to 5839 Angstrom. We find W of 0.88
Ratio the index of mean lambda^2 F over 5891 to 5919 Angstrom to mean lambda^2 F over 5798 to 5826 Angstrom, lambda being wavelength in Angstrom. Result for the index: 0.9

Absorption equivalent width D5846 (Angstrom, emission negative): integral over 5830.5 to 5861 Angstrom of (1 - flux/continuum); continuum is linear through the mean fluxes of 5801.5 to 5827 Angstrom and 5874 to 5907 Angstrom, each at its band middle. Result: -2.29 Angstrom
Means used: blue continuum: 96.1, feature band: 95.2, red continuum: 77.9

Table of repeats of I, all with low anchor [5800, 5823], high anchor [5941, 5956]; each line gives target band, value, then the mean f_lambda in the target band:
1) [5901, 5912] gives 0.3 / 90.3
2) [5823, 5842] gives -0.4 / 97.3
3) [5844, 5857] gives 0.1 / 94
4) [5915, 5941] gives 0.0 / 92.5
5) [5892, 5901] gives 2.6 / 66.1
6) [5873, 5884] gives 0.4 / 90.6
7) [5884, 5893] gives 2.6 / 67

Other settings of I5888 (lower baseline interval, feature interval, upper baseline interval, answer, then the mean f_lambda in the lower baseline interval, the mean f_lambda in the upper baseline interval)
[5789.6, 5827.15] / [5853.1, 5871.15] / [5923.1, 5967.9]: 0.03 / 95.6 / 93.2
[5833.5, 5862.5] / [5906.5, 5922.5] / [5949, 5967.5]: 0.03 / 95.1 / 94.3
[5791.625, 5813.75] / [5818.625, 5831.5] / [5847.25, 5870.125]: -0.03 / 96.2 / 92.8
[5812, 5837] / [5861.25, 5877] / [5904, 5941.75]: 0.00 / 96.1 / 92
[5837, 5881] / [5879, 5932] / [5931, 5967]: 0.13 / 94.2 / 93.3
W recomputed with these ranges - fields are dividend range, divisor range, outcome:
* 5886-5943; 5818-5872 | 0.91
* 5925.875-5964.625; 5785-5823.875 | 1.03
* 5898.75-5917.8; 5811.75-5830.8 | 0.96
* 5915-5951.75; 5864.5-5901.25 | 1.17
